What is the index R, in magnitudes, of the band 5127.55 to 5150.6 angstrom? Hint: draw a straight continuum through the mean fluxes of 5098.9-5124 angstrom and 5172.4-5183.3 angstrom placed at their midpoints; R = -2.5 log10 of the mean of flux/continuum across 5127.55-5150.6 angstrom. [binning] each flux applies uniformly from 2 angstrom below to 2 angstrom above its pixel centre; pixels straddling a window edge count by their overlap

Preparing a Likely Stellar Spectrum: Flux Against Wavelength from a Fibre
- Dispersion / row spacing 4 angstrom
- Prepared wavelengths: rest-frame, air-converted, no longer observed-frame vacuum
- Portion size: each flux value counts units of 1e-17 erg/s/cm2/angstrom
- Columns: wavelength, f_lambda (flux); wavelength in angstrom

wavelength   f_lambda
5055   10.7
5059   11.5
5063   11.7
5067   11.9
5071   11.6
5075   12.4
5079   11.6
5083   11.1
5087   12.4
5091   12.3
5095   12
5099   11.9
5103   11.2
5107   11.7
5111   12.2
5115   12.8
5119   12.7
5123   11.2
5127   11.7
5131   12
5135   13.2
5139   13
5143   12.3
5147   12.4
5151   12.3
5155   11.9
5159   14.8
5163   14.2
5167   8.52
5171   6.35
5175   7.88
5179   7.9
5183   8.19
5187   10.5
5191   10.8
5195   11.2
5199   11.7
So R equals -0.22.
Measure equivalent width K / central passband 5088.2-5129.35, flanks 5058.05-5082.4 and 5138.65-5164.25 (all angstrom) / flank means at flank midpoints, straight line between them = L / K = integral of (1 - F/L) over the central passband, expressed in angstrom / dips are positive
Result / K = 1.1 angstrom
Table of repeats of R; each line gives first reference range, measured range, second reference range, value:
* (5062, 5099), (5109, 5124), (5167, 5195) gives -0.143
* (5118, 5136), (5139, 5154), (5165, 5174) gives -0.238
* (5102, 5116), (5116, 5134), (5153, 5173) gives -0.027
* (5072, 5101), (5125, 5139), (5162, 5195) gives -0.170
